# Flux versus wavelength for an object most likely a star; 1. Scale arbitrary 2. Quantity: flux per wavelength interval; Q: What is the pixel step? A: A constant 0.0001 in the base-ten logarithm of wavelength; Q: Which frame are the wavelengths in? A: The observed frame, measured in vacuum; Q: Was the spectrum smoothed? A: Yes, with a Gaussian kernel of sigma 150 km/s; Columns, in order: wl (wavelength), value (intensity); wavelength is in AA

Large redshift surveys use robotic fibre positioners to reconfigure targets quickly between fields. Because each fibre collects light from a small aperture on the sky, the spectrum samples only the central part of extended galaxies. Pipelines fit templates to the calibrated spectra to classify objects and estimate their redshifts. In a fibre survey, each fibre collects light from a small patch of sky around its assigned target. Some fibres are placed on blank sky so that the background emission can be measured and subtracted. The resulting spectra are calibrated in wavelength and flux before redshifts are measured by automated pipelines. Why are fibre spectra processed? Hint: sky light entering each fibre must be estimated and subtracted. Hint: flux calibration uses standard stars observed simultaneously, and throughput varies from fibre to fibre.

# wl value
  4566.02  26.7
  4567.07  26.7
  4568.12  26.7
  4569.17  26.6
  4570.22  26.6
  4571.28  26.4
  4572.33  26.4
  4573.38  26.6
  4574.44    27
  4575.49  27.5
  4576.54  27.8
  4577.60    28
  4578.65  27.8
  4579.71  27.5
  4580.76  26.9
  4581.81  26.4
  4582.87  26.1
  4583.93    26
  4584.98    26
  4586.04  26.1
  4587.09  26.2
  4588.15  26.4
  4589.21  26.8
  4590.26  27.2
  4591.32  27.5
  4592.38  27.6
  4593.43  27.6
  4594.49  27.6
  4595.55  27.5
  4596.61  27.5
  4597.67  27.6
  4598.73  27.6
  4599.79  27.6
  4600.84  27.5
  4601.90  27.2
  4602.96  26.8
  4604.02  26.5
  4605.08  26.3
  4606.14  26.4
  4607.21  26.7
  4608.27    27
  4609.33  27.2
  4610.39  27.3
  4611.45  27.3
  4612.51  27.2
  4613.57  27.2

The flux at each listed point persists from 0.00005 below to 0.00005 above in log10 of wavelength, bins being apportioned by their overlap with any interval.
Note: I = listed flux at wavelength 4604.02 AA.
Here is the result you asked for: 26.5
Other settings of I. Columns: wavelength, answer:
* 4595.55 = 27.5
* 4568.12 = 26.7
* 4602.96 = 26.8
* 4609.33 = 27.2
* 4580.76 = 26.9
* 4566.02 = 26.7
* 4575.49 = 27.5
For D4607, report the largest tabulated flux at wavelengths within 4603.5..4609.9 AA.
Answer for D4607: 27.2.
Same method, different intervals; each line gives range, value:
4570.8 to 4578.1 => 28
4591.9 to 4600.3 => 27.6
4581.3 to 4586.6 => 26.4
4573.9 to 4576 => 27.5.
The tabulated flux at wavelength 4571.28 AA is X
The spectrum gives 26.4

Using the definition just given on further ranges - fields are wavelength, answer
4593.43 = 27.6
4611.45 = 27.3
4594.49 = 27.6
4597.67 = 27.6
